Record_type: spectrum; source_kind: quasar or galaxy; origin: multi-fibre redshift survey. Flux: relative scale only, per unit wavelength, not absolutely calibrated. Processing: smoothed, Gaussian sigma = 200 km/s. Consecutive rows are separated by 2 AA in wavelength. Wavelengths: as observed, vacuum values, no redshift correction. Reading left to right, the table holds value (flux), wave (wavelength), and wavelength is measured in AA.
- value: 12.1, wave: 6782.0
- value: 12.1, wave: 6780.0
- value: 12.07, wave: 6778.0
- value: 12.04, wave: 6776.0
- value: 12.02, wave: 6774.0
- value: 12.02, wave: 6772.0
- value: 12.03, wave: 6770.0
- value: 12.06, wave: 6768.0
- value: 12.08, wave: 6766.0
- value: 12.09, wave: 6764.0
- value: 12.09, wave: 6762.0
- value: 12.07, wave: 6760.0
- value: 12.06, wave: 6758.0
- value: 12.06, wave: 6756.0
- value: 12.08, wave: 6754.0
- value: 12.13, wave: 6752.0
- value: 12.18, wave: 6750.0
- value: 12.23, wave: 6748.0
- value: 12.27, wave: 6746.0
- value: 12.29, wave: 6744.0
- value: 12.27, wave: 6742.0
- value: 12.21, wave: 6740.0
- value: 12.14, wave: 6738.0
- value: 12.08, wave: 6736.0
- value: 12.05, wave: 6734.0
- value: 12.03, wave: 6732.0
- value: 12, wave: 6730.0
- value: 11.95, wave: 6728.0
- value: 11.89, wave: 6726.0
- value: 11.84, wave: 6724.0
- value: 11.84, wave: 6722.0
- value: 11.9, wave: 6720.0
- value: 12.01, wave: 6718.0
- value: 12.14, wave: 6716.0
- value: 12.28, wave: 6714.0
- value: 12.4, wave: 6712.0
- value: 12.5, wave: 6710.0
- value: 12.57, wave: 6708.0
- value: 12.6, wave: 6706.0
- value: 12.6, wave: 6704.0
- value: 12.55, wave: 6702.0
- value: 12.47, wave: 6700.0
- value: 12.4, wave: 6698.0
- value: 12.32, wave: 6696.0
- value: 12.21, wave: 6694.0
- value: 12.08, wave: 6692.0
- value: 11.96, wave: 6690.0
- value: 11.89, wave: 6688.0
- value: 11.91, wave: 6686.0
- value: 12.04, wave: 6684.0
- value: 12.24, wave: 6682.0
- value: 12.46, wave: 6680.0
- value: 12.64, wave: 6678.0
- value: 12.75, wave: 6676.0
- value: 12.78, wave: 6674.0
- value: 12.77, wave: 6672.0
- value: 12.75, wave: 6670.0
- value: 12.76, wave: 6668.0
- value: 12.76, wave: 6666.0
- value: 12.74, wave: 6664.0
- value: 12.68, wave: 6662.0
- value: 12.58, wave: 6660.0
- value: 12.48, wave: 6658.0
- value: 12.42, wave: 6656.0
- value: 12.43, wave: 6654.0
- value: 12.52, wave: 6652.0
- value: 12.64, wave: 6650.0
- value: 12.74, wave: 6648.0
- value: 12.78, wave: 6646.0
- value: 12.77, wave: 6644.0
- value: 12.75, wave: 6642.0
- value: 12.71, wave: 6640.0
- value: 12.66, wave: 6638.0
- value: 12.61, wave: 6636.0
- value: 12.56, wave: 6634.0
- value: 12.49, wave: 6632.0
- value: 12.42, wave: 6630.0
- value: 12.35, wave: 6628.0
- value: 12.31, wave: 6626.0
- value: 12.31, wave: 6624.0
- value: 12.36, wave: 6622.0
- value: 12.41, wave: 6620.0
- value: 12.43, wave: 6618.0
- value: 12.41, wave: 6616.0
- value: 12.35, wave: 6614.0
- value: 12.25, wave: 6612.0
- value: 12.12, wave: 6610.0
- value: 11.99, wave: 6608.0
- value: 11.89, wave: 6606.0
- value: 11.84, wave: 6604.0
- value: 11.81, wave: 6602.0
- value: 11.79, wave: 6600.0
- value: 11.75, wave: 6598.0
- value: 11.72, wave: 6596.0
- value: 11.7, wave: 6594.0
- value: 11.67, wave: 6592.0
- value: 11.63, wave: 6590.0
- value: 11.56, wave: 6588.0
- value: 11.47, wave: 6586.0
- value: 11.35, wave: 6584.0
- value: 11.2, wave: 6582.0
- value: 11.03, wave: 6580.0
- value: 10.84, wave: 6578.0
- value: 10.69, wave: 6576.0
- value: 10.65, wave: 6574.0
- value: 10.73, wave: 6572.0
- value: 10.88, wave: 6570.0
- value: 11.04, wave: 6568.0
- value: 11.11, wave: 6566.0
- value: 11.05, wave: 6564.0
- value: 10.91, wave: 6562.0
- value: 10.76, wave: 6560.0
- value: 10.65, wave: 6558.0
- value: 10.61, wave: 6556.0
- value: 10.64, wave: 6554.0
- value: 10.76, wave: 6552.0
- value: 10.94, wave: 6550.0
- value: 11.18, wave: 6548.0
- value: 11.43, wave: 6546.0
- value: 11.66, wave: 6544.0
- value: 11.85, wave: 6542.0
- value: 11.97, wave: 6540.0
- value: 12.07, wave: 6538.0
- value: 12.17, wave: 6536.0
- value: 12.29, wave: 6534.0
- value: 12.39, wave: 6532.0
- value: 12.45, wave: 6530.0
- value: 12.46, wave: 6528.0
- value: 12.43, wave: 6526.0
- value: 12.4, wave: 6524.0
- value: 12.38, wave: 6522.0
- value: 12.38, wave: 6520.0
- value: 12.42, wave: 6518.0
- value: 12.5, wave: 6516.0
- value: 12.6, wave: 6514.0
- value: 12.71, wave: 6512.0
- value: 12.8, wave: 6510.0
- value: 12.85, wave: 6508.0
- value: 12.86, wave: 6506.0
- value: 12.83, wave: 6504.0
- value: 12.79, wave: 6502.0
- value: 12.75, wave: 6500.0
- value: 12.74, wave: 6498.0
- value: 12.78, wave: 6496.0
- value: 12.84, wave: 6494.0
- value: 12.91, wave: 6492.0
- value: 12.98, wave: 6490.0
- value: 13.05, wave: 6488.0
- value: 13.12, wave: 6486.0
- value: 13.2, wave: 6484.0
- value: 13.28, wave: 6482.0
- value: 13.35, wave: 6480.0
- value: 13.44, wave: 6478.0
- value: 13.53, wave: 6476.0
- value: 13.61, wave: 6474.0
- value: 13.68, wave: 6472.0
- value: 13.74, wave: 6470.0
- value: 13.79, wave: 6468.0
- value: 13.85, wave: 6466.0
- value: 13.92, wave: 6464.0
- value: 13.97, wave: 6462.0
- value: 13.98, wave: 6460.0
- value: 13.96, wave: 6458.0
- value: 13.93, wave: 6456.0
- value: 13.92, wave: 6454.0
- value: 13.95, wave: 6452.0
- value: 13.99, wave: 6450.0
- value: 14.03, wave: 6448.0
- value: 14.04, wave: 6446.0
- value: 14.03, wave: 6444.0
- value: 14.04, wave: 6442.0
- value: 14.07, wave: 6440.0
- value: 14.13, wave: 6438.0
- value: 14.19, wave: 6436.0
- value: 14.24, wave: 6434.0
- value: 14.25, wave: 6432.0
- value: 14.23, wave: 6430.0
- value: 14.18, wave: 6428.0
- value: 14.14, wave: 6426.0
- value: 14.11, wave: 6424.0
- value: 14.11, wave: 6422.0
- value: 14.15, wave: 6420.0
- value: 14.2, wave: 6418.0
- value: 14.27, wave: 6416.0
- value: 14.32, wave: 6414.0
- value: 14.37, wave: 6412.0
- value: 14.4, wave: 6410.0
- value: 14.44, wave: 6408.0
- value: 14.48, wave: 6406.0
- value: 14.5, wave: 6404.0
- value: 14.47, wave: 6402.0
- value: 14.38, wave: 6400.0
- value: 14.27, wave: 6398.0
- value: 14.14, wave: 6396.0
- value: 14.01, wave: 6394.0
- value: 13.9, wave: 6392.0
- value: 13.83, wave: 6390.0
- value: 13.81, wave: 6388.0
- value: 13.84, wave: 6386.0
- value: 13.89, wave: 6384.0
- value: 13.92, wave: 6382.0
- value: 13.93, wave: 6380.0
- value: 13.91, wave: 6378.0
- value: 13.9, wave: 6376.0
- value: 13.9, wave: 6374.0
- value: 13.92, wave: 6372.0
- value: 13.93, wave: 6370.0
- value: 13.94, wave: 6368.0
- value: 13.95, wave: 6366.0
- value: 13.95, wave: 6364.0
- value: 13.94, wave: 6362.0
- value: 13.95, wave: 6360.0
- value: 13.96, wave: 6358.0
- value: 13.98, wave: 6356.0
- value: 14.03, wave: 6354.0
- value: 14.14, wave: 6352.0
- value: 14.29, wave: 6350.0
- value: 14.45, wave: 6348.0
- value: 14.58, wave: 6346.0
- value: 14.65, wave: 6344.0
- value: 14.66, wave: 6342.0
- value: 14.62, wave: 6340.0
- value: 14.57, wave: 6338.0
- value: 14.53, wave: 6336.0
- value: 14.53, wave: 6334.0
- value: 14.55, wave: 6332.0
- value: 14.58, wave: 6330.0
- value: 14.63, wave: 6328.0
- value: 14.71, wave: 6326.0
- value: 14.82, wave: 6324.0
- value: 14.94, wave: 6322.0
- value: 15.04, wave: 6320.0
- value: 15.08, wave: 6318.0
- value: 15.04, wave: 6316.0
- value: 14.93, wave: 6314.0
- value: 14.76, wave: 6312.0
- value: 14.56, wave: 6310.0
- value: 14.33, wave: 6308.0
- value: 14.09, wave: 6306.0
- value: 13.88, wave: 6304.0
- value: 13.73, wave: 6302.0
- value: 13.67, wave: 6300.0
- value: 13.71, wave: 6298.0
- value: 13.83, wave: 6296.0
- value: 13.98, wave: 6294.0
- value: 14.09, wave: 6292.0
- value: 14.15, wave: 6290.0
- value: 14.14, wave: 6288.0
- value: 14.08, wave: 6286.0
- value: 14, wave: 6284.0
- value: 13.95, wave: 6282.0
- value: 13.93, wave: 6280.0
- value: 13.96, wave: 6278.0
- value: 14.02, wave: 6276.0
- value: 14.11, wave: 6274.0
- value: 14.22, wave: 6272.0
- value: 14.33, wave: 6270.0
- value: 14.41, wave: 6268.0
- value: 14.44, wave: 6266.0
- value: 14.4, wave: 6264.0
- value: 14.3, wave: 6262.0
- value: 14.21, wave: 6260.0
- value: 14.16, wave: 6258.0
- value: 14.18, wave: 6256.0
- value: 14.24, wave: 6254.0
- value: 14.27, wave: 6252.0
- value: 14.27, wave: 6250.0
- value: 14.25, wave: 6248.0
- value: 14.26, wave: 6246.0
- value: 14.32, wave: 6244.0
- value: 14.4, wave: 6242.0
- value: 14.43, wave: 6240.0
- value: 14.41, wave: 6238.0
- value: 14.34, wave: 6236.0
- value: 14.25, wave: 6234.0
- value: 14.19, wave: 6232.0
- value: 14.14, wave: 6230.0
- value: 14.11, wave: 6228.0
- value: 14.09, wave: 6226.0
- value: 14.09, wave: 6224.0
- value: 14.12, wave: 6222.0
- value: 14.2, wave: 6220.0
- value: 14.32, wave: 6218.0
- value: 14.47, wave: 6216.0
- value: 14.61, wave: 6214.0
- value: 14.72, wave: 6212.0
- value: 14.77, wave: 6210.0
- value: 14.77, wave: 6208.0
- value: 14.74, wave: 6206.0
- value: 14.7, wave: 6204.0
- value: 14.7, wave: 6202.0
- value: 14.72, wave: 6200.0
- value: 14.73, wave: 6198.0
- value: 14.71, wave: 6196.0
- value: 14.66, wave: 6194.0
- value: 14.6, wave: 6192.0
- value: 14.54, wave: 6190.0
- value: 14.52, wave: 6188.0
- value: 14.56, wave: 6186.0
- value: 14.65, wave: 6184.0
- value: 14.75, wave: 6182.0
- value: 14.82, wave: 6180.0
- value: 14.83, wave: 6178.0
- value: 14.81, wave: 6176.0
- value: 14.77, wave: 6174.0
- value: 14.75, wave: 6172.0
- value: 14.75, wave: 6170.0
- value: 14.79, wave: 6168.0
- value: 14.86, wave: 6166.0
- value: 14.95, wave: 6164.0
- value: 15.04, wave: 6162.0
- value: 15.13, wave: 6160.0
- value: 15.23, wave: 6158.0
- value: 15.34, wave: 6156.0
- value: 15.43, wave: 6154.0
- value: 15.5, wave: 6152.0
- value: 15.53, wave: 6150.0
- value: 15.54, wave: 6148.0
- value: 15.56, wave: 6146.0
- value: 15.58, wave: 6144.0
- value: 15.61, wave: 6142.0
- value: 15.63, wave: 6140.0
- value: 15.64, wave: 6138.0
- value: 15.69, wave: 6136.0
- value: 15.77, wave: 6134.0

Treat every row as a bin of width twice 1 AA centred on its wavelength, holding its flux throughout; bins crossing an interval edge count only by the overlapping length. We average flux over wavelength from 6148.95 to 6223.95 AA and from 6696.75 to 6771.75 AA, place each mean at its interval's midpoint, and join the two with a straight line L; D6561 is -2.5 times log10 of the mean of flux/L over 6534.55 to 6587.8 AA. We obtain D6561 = 0.17 mag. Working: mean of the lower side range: 14.8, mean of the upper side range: 12.2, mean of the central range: 11.2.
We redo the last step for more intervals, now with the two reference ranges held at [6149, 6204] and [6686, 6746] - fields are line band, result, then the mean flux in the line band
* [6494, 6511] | 0.04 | 12.8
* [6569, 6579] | 0.20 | 10.8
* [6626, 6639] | 0.01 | 12.5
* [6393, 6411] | -0.05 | 14.3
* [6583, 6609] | 0.10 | 11.7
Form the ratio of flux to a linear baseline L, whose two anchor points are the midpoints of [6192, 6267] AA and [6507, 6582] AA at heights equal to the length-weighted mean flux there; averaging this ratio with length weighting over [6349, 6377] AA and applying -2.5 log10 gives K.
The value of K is -0.060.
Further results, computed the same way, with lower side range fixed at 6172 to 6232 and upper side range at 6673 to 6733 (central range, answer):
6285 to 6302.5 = 0.02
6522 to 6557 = 0.11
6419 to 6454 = -0.05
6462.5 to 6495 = -0.01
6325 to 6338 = -0.05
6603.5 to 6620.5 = 0.04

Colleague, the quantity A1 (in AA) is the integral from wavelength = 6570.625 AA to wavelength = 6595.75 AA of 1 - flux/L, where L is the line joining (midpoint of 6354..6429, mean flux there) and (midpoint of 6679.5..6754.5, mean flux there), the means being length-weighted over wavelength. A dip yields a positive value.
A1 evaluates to 3.38 AA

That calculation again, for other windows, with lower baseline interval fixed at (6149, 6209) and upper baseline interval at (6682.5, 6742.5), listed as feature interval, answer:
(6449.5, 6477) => -0.85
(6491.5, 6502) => 0.37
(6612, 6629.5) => 0.38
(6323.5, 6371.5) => -1.05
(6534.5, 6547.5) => 1.18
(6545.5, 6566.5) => 3.35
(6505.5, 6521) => 0.64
